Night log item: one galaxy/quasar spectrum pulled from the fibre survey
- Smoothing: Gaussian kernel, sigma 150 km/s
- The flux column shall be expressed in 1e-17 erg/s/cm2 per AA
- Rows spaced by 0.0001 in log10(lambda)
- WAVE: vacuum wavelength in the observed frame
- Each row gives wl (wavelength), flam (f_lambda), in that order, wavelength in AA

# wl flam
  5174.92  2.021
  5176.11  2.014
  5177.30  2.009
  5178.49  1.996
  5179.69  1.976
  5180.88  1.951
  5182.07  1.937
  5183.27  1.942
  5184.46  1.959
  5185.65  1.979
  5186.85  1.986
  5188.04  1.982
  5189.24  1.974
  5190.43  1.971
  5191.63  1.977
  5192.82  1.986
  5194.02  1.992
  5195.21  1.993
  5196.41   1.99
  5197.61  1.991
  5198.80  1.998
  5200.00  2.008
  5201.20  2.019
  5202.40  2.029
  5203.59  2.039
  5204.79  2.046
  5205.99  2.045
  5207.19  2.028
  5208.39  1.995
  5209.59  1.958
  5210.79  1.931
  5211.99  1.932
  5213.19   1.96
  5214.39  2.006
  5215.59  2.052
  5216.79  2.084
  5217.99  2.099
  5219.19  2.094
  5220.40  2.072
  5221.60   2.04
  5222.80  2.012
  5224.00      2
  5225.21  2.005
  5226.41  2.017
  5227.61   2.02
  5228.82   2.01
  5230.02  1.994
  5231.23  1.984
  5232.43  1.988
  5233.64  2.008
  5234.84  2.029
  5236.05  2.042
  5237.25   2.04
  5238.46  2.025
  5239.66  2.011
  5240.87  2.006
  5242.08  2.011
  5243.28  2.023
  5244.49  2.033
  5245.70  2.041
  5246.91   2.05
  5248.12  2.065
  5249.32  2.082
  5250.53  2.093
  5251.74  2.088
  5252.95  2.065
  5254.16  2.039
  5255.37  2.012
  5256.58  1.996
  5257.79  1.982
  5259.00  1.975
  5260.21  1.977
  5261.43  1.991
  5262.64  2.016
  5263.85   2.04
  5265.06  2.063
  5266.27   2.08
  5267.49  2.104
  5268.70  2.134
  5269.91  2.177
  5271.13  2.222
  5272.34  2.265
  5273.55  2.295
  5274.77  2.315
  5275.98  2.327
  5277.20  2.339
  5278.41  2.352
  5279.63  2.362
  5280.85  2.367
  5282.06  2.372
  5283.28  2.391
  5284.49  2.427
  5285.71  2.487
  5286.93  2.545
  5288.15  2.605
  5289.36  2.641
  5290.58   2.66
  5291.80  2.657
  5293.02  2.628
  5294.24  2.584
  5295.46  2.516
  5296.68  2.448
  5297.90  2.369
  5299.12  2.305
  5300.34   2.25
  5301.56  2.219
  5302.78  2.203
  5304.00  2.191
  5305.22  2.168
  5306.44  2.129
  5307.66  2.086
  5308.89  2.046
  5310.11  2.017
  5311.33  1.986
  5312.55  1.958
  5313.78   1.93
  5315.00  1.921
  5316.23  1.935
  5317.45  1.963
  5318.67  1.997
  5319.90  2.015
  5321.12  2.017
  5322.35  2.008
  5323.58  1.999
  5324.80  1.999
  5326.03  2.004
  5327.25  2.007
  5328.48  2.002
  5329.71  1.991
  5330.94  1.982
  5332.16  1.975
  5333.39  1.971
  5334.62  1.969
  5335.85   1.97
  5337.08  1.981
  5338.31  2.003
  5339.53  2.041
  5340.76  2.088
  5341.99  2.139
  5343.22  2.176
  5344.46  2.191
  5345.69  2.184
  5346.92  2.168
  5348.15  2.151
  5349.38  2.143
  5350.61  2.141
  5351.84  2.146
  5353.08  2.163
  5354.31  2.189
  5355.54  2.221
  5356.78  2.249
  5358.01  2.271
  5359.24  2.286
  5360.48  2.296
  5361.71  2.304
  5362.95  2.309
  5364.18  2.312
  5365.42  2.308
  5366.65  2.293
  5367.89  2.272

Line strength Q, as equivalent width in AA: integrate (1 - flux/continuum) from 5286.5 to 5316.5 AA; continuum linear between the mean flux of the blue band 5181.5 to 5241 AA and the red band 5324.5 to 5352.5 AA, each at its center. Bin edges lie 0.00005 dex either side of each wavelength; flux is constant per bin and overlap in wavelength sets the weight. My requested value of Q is -3.5 AA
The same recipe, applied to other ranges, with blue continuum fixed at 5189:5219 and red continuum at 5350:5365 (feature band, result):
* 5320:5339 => 1.8 AA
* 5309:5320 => 1.0 AA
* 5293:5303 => -1.1 AA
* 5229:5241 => 0.2 AA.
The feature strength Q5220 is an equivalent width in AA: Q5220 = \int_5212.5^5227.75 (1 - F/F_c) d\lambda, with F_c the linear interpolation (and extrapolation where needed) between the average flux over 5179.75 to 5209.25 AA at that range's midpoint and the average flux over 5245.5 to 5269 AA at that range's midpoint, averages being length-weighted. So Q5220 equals -0.2 AA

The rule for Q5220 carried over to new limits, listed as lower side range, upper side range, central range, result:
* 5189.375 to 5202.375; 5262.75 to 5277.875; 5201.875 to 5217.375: 0.2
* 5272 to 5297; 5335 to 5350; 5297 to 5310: 0.8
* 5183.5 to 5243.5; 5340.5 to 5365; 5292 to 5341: 1.2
